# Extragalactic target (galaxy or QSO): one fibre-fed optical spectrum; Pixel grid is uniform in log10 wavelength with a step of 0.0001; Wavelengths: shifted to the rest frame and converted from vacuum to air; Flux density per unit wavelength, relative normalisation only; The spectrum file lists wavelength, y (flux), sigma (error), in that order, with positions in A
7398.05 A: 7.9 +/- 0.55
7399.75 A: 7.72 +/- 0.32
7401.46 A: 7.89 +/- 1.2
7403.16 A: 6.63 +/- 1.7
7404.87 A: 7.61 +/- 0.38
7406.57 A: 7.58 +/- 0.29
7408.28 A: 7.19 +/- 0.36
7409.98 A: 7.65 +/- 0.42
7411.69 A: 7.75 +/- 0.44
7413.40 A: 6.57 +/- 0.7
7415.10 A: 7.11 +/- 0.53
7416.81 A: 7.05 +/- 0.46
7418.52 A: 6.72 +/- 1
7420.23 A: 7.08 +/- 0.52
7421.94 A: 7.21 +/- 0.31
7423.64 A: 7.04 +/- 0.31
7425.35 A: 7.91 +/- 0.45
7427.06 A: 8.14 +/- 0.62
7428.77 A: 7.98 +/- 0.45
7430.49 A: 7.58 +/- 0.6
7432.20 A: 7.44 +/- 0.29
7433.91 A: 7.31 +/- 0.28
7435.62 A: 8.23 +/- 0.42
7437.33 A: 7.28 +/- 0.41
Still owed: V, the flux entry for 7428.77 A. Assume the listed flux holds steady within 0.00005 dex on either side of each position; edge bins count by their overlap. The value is 7.98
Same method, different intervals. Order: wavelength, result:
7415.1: 7.11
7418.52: 6.72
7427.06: 8.14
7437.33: 7.28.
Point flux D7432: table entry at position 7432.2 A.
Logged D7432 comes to 7.44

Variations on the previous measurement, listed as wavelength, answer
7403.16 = 6.63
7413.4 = 6.57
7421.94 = 7.21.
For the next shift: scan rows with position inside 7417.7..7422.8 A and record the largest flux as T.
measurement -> 7.21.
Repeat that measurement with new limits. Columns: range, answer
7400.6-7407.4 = 7.89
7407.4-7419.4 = 7.75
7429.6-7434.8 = 7.58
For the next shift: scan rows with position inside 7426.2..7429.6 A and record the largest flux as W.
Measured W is 8.14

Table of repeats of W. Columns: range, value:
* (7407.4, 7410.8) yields 7.65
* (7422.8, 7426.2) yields 7.91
